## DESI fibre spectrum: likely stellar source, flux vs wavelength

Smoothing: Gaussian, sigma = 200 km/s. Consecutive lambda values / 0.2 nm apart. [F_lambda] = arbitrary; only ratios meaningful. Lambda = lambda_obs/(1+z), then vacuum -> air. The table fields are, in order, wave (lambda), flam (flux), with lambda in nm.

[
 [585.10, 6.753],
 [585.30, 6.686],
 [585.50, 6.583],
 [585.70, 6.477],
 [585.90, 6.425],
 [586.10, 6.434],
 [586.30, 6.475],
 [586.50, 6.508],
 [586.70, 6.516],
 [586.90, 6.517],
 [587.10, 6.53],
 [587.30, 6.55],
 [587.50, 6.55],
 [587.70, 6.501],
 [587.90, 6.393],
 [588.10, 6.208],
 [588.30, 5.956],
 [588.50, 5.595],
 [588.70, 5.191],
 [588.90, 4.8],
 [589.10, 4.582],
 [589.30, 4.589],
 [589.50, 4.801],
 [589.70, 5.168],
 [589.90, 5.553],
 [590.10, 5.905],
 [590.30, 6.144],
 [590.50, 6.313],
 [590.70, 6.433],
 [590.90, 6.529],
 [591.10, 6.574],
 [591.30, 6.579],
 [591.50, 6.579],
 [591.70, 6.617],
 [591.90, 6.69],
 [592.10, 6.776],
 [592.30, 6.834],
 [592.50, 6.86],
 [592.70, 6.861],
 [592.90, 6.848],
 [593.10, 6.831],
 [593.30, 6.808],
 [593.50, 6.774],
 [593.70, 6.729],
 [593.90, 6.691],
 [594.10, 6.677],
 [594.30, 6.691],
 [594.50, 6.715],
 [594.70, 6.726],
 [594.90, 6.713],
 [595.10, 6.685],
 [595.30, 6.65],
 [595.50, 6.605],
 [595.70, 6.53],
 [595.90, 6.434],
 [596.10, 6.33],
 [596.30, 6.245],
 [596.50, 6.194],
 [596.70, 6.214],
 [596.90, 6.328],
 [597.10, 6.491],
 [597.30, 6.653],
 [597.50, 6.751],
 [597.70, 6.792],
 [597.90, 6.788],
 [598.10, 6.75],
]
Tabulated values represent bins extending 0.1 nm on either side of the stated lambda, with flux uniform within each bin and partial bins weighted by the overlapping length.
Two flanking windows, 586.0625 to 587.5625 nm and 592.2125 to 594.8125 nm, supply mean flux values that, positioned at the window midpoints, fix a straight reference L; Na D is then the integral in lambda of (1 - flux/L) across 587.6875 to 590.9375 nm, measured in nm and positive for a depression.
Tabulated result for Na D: 0.47 nm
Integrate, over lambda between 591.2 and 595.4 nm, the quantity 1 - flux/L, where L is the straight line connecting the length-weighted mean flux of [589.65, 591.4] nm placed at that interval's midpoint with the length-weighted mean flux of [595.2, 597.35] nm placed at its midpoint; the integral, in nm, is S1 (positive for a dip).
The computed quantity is -0.30 nm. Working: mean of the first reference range 6.16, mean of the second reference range 6.42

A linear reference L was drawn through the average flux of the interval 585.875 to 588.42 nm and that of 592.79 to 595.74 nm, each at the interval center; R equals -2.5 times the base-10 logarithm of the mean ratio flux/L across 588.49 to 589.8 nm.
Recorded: 0.30 mag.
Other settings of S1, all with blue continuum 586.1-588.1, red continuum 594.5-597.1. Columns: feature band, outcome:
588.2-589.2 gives 0.19 nm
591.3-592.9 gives -0.06 nm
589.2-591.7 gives 0.20 nm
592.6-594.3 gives -0.08 nm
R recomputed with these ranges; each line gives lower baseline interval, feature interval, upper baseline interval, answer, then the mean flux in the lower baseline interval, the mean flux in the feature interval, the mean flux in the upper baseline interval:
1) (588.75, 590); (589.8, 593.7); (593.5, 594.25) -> -0.123 mag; 4.93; 6.56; 6.71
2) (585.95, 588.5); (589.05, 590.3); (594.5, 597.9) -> 0.230 mag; 6.4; 5.2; 6.53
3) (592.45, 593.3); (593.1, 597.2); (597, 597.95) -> 0.033 mag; 6.84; 6.57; 6.69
